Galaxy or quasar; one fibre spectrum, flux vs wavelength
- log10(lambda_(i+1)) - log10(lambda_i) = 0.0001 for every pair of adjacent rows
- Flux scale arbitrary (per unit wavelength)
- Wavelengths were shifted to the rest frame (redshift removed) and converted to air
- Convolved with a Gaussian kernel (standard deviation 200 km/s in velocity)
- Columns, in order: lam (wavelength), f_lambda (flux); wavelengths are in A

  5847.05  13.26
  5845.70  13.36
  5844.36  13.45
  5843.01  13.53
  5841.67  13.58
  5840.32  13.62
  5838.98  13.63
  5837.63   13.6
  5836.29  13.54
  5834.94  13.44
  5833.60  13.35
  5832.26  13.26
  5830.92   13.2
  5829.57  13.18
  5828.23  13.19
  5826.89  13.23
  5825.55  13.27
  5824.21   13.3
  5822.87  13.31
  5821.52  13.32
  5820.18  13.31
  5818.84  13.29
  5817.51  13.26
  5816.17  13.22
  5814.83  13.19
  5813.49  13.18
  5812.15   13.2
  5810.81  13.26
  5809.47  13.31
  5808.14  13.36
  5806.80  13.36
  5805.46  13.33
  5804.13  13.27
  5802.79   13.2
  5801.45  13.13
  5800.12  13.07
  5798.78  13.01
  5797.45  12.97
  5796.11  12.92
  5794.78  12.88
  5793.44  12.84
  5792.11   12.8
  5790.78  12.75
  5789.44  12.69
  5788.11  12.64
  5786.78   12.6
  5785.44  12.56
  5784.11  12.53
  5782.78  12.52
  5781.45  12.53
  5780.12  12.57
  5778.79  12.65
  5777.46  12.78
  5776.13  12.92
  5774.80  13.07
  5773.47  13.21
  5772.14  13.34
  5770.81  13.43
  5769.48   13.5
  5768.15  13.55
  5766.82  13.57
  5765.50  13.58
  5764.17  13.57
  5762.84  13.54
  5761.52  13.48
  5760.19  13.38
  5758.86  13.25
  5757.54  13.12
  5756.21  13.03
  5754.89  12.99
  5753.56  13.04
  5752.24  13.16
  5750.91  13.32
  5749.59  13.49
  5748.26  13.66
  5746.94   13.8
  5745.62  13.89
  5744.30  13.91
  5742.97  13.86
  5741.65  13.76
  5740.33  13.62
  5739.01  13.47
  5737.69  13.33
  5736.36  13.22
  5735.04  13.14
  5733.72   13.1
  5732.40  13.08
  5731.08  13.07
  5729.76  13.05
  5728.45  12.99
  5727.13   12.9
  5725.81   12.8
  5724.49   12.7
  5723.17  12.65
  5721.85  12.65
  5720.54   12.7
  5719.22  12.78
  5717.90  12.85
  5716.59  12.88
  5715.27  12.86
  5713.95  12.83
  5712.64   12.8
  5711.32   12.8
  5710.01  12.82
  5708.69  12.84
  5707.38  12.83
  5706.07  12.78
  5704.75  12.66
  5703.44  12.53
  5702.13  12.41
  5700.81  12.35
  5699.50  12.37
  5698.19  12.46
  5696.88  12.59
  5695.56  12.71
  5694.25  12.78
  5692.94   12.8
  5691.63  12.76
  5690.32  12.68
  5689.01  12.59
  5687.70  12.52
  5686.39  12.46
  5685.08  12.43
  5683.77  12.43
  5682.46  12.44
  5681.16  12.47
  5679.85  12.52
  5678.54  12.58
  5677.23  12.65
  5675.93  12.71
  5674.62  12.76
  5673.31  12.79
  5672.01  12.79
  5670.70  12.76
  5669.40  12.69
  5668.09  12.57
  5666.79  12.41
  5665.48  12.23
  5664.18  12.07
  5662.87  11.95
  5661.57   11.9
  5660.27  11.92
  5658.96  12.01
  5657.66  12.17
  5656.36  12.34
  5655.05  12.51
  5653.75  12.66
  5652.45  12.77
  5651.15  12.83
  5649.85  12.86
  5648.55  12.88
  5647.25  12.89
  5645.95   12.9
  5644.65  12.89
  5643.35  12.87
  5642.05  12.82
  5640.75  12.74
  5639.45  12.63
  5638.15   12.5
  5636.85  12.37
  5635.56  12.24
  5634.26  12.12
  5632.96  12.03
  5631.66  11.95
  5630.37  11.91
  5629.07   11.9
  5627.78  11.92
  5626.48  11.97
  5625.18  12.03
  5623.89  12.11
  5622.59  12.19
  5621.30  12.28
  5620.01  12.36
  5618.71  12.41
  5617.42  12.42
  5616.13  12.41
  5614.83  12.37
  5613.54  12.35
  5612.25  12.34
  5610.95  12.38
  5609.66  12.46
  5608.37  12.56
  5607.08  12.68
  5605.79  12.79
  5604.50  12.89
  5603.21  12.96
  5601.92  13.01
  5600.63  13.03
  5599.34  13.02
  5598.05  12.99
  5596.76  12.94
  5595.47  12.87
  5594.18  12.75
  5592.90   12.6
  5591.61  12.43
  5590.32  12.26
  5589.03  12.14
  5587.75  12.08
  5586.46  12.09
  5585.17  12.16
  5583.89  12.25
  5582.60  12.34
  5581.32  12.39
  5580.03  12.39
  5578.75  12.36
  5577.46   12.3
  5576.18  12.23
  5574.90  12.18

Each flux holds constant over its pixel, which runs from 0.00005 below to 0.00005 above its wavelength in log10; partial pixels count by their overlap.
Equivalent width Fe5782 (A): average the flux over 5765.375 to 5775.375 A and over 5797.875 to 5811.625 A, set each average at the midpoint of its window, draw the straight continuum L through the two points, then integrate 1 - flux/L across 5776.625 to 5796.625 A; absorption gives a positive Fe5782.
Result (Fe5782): 1.0 A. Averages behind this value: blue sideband 13.4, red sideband 13.2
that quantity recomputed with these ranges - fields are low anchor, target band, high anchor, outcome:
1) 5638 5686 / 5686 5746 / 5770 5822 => -0.8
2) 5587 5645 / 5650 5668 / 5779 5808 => 0.4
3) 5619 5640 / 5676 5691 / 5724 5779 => 0.2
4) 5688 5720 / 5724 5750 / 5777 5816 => -1.1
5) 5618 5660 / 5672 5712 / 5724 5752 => 0.9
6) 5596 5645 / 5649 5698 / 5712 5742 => 0.8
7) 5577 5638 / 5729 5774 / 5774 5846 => -1.7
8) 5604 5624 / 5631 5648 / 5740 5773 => 0.1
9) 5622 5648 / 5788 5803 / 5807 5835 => 0.3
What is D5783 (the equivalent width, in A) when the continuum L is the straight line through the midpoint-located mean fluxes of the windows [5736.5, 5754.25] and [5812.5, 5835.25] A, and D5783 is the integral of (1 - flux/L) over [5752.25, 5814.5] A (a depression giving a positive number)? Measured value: 1.54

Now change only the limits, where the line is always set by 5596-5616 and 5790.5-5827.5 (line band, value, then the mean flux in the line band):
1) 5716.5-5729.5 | 0.2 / 12.8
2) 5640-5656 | 0.0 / 12.8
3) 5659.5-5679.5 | 0.6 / 12.4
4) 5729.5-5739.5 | -0.1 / 13.2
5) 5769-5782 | 0.1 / 13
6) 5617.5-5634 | 0.8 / 12.1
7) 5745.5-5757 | -0.3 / 13.3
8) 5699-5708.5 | 0.3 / 12.6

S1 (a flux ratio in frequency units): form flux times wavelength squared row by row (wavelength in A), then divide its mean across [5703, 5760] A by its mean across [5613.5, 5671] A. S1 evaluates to 1.1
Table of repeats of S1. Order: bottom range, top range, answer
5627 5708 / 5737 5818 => 1.10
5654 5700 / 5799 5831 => 1.11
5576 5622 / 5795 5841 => 1.15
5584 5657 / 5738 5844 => 1.12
